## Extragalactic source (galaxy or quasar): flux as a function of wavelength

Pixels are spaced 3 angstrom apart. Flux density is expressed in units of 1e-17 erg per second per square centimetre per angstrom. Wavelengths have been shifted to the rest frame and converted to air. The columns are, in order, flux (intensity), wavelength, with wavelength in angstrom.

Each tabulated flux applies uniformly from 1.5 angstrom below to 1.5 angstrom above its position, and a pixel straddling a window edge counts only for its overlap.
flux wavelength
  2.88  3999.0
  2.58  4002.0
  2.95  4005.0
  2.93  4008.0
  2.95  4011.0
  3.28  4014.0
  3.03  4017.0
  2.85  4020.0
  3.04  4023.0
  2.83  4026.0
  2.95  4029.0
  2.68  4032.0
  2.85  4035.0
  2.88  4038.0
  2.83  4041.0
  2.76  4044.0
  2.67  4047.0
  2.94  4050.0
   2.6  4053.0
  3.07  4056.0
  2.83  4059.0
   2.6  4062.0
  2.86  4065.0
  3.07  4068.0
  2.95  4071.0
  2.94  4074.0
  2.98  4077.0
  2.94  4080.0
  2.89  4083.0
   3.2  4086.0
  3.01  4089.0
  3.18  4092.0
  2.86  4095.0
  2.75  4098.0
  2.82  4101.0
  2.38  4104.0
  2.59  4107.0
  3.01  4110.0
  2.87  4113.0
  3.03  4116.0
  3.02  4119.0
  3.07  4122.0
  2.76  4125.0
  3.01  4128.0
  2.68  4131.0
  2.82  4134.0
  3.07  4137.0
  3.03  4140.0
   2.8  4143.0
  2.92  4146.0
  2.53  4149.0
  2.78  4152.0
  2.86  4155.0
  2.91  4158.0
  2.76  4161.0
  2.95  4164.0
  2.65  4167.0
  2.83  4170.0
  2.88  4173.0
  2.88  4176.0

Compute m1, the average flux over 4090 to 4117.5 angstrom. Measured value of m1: 2.84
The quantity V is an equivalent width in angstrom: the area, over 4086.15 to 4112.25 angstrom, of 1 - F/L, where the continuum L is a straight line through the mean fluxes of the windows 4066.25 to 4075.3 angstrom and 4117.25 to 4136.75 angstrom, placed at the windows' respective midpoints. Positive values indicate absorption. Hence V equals 0.9 angstrom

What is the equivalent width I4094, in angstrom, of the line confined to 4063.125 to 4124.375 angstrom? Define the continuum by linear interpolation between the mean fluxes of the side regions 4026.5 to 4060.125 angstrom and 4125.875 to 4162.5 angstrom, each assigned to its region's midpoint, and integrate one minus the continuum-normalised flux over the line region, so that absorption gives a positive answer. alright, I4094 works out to -1.8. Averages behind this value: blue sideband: 2.82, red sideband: 2.85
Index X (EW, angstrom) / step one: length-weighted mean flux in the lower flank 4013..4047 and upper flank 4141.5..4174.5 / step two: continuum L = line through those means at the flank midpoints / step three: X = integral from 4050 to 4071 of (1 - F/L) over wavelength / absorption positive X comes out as 0.1 angstrom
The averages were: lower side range 2.89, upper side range 2.81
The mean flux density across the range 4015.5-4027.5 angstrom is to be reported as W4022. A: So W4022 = 2.94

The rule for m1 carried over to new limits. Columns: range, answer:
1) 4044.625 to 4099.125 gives 2.91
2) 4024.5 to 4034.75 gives 2.82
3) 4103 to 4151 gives 2.85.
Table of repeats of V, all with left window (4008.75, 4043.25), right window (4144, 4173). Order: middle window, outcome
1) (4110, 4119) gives -0.4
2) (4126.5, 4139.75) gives -0.4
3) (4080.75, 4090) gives -0.5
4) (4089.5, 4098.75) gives -0.3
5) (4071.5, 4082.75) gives -0.3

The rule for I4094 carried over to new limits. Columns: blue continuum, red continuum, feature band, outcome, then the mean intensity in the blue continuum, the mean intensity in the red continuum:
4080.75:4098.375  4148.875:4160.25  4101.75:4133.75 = 0.7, 2.99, 2.8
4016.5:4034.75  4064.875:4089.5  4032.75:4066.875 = 1.5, 2.89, 2.99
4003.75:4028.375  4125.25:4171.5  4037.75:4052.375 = 0.8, 2.98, 2.84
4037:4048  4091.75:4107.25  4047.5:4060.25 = -0.3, 2.79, 2.74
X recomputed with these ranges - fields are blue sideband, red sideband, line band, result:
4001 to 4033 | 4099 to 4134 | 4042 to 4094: -0.5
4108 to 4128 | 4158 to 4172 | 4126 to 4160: 0.3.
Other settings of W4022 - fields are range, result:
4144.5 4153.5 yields 2.74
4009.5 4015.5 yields 3.12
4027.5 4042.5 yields 2.84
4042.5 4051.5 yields 2.79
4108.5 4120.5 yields 2.98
